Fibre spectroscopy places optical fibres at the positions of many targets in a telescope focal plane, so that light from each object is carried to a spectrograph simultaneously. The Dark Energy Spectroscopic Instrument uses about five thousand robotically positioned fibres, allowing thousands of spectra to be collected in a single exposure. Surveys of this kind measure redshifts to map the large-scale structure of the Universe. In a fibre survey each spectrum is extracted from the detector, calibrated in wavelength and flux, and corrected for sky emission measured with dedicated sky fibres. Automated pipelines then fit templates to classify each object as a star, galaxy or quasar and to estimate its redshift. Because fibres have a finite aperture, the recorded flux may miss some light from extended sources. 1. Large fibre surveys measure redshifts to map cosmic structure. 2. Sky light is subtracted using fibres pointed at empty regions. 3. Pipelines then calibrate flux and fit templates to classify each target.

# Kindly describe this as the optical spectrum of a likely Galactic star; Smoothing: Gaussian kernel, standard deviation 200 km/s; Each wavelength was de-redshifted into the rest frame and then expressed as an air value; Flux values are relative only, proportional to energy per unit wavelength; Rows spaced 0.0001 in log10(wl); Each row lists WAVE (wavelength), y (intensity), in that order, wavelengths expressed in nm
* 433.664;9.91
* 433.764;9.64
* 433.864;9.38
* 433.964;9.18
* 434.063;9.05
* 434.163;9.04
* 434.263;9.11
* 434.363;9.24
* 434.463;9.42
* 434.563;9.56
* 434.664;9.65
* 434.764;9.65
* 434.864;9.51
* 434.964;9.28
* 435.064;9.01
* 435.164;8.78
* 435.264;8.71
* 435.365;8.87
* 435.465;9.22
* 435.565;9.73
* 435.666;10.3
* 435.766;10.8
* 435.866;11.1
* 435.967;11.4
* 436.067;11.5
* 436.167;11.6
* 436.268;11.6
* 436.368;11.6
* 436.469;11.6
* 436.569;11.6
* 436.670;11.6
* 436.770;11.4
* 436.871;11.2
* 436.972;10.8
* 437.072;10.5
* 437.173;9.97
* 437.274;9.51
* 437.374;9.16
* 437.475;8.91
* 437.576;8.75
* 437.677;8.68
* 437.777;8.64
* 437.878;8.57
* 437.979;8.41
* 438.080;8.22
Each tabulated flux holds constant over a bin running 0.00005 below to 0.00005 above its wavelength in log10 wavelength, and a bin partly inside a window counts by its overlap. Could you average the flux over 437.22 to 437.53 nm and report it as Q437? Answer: 9.19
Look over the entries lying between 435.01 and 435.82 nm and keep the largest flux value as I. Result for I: 10.8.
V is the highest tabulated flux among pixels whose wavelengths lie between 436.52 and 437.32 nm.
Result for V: 11.6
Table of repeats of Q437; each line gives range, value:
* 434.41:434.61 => 9.49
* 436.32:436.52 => 11.6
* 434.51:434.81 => 9.59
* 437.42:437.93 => 8.71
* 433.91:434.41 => 9.14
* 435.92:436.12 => 11.5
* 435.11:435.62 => 9.06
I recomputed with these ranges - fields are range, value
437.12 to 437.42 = 9.97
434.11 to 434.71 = 9.65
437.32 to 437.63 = 9.16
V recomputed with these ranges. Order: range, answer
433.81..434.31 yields 9.38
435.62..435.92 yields 11.1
